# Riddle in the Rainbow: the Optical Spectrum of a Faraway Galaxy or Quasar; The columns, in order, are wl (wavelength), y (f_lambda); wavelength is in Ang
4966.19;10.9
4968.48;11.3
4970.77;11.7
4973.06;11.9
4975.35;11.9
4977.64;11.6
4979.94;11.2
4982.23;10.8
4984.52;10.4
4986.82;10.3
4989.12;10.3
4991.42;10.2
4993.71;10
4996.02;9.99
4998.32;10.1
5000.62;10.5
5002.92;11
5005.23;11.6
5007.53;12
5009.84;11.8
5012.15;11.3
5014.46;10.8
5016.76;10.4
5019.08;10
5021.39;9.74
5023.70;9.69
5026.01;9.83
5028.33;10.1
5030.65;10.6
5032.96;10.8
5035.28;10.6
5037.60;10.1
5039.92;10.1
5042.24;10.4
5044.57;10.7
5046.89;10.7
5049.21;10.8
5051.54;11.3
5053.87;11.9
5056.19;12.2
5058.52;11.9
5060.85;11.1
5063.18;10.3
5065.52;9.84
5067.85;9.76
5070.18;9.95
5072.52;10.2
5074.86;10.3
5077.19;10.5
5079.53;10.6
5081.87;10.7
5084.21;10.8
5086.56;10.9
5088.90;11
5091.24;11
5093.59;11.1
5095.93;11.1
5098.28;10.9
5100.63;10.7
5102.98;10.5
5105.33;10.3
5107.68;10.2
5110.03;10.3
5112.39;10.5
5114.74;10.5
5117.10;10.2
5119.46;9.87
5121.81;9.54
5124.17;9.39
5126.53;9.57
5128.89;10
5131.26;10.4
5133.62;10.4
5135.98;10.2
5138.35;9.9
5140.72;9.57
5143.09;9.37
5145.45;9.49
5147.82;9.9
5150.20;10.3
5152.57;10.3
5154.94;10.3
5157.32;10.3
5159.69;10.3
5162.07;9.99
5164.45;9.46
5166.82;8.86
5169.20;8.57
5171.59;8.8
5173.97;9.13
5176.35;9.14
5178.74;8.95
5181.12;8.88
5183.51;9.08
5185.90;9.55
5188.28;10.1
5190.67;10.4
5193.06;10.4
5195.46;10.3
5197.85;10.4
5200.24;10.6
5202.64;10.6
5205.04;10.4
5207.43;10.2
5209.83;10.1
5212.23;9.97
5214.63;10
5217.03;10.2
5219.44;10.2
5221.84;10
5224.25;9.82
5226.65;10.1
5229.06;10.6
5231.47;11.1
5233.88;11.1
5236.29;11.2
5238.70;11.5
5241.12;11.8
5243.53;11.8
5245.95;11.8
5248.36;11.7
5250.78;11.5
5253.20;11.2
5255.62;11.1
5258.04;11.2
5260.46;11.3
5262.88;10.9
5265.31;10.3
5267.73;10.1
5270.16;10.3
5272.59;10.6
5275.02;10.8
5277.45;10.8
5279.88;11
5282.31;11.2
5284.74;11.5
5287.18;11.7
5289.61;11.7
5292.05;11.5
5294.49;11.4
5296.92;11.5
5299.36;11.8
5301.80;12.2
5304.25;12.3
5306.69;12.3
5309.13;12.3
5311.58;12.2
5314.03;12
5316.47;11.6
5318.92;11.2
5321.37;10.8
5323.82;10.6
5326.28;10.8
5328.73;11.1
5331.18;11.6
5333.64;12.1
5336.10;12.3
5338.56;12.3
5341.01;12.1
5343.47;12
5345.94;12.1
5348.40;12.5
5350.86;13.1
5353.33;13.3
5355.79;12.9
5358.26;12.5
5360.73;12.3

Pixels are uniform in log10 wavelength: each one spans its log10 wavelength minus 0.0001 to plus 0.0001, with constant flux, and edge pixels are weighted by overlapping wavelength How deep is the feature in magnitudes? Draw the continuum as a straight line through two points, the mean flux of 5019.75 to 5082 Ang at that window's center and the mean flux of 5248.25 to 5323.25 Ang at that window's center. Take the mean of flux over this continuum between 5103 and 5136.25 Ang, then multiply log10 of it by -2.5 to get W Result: 0.07 mag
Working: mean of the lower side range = 10.5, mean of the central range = 10.1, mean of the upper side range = 11.3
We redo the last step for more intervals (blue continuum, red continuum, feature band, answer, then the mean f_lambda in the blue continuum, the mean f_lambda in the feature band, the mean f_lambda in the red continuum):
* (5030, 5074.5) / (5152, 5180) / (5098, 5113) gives -0.035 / 10.7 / 10.5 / 9.49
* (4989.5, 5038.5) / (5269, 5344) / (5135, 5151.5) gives 0.121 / 10.5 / 9.81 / 11.5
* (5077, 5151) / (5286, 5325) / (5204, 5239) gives 0.068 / 10.3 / 10.4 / 11.7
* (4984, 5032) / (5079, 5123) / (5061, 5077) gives 0.041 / 10.5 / 10.2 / 10.6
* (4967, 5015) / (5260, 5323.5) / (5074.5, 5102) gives 0.029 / 11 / 10.8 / 11.3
